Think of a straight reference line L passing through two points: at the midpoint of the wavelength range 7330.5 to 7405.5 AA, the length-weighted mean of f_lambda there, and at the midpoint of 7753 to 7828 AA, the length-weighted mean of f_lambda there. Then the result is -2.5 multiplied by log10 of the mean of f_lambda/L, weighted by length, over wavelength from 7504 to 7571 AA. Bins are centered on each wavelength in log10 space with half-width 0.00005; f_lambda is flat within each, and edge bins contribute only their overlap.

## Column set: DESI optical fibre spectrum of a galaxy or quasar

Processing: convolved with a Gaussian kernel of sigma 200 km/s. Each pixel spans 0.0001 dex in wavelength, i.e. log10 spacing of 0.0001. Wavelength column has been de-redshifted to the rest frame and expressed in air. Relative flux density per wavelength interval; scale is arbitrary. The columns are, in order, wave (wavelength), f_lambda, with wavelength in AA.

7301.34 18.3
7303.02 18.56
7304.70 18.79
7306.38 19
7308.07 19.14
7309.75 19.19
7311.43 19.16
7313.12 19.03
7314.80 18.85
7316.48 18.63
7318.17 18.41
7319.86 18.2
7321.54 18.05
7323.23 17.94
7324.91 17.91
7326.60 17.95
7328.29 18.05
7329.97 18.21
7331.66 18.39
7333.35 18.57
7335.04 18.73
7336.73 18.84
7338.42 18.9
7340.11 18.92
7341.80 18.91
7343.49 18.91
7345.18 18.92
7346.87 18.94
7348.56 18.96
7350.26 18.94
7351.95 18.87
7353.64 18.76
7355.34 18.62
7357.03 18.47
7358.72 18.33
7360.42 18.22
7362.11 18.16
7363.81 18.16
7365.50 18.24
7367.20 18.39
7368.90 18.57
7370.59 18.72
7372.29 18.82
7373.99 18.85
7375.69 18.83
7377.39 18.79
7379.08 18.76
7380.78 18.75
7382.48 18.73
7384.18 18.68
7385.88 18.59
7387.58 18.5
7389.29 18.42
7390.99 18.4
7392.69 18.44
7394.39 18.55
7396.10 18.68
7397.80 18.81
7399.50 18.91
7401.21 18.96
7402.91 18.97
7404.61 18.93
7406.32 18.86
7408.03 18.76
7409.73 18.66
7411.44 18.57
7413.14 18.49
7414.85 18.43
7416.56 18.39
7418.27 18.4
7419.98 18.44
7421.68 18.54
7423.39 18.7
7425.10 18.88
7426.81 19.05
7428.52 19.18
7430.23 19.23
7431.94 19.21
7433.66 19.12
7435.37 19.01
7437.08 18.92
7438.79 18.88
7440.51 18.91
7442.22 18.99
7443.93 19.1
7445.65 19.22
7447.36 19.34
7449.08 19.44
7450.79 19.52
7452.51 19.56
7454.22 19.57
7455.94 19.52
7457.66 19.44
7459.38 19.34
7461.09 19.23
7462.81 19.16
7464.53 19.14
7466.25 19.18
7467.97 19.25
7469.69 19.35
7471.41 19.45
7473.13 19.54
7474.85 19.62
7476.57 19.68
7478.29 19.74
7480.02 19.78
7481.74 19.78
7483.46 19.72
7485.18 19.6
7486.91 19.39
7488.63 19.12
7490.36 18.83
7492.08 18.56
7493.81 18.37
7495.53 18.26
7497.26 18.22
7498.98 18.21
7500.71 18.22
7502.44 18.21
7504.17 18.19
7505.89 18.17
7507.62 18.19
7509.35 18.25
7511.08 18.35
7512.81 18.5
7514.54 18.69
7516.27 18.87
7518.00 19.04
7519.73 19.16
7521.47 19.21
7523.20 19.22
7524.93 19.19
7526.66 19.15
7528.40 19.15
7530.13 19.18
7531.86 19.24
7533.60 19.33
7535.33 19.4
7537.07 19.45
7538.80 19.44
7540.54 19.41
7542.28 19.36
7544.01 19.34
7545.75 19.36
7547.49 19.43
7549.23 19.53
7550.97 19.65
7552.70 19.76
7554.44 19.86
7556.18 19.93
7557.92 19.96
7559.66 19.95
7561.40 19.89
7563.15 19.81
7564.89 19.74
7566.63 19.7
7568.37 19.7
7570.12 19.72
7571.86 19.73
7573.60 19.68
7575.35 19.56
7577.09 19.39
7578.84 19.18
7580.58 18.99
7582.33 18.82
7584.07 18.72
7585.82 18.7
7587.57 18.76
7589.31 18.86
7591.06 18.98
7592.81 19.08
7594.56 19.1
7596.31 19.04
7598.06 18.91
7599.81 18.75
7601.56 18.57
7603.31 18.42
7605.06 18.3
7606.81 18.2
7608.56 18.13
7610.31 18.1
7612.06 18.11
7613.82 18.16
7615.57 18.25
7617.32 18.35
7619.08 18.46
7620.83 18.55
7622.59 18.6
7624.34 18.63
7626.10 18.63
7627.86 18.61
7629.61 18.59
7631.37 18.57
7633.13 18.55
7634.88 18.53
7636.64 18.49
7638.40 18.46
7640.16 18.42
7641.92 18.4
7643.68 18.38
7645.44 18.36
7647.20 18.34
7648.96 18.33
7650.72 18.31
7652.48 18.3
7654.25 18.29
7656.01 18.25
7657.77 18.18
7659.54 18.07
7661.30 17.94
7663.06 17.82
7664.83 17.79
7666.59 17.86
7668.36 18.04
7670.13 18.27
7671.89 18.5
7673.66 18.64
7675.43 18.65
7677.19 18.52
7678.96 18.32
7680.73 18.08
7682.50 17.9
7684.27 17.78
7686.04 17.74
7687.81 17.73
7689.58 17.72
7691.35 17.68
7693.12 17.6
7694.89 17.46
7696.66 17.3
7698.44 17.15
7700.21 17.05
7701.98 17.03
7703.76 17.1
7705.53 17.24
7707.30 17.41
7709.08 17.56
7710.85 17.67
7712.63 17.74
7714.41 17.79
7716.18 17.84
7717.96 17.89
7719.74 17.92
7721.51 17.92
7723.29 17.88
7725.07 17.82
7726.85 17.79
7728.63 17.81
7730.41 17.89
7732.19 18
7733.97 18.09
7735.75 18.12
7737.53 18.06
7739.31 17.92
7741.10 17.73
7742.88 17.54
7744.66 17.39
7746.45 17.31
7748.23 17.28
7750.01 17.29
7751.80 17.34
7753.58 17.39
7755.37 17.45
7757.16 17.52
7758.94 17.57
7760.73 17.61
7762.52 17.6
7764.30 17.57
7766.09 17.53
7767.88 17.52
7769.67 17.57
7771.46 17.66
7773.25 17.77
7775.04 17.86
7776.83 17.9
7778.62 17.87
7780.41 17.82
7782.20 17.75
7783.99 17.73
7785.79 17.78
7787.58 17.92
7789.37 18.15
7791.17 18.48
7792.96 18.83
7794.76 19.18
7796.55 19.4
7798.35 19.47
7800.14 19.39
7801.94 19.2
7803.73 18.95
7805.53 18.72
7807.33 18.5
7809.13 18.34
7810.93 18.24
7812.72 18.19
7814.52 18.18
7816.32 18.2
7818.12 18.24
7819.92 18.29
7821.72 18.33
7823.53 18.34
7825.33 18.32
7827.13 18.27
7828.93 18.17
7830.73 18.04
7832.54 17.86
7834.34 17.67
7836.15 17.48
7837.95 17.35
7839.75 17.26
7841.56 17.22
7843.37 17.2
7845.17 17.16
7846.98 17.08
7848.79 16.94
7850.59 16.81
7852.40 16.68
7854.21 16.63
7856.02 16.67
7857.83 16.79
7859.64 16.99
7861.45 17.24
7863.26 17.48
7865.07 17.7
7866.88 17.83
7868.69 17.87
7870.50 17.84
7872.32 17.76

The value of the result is -0.05 mag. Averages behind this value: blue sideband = 18.7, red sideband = 18.2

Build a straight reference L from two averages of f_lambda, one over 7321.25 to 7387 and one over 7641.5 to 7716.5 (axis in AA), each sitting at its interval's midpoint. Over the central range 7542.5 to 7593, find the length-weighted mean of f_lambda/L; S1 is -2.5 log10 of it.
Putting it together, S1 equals -0.08 mag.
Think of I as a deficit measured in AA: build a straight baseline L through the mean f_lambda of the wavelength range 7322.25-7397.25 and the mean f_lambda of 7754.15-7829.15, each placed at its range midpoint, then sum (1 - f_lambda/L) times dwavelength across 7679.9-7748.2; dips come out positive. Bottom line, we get 2.2 AA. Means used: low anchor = 18.6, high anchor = 18.2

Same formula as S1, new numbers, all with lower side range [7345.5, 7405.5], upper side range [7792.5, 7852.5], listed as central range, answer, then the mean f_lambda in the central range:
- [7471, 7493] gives -0.05 mag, 19.4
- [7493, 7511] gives 0.02 mag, 18.2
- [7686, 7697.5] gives 0.04 mag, 17.6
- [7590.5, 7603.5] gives -0.03 mag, 18.9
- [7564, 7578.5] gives -0.07 mag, 19.6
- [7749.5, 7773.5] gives 0.04 mag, 17.5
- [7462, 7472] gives -0.04 mag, 19.2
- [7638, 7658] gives 0.00 mag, 18.3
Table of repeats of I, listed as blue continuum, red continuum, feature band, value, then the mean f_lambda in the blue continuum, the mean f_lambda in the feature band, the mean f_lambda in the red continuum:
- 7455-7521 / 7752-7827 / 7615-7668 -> 0.6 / 19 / 18.3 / 18.1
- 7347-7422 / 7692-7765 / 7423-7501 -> -3.3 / 18.6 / 19.2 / 17.6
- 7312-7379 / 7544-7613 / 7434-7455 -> -0.4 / 18.6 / 19.2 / 19.2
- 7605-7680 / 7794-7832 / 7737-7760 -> 1.2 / 18.3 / 17.5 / 18.6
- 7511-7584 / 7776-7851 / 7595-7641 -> 1.4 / 19.4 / 18.5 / 18.1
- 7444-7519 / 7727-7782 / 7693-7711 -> 0.6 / 19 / 17.3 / 17.7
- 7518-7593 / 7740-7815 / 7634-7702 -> 2.3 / 19.4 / 18.1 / 18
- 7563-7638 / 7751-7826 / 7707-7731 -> 0.8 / 18.8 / 17.8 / 18.1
